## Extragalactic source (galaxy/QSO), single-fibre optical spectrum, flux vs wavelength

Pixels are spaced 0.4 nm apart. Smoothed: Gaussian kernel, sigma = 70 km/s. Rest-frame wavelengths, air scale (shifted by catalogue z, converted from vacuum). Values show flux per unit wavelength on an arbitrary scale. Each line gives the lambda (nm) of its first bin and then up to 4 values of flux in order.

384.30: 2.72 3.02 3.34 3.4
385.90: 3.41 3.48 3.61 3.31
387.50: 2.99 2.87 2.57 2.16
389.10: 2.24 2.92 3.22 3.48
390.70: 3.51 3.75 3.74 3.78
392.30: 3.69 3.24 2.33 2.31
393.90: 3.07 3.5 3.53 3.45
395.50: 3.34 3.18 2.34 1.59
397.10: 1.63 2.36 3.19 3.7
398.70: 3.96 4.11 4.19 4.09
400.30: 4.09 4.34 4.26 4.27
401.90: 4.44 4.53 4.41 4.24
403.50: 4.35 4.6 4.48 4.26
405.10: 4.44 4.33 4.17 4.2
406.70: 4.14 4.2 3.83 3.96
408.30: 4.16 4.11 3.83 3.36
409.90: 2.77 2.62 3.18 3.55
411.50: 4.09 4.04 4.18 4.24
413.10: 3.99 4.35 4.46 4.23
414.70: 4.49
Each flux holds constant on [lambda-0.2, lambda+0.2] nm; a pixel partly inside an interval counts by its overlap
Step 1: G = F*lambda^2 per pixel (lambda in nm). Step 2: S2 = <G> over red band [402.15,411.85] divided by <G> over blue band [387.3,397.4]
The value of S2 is 1.4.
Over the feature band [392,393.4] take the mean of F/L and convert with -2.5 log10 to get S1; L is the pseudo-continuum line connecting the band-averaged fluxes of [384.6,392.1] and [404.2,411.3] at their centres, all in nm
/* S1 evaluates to 0.090 mag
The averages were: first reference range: 3.2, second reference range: 3.86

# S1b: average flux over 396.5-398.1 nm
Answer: 2.19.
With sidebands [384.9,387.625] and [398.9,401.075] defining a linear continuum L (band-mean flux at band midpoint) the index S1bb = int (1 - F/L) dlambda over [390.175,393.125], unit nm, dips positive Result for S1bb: 0.143 nm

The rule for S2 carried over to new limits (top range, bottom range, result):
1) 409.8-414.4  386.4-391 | 1.43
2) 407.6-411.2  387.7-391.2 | 1.32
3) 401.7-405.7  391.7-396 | 1.44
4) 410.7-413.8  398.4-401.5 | 1.03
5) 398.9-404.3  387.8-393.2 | 1.46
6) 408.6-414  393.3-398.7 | 1.40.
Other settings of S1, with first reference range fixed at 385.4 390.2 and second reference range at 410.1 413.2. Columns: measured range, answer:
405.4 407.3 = -0.18 mag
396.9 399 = 0.10 mag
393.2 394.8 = 0.06 mag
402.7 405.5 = -0.25 mag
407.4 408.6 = -0.11 mag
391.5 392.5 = -0.19 mag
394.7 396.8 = 0.12 mag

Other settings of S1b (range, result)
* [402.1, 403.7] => 4.38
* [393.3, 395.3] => 3.17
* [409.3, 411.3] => 3.1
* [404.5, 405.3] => 4.35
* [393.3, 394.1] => 2.69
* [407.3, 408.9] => 4.01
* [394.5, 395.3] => 3.49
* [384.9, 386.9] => 3.45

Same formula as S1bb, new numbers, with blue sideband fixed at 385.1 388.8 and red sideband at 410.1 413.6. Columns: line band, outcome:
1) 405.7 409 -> -0.38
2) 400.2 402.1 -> -0.43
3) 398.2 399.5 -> -0.20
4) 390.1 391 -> -0.08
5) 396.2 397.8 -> 0.64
